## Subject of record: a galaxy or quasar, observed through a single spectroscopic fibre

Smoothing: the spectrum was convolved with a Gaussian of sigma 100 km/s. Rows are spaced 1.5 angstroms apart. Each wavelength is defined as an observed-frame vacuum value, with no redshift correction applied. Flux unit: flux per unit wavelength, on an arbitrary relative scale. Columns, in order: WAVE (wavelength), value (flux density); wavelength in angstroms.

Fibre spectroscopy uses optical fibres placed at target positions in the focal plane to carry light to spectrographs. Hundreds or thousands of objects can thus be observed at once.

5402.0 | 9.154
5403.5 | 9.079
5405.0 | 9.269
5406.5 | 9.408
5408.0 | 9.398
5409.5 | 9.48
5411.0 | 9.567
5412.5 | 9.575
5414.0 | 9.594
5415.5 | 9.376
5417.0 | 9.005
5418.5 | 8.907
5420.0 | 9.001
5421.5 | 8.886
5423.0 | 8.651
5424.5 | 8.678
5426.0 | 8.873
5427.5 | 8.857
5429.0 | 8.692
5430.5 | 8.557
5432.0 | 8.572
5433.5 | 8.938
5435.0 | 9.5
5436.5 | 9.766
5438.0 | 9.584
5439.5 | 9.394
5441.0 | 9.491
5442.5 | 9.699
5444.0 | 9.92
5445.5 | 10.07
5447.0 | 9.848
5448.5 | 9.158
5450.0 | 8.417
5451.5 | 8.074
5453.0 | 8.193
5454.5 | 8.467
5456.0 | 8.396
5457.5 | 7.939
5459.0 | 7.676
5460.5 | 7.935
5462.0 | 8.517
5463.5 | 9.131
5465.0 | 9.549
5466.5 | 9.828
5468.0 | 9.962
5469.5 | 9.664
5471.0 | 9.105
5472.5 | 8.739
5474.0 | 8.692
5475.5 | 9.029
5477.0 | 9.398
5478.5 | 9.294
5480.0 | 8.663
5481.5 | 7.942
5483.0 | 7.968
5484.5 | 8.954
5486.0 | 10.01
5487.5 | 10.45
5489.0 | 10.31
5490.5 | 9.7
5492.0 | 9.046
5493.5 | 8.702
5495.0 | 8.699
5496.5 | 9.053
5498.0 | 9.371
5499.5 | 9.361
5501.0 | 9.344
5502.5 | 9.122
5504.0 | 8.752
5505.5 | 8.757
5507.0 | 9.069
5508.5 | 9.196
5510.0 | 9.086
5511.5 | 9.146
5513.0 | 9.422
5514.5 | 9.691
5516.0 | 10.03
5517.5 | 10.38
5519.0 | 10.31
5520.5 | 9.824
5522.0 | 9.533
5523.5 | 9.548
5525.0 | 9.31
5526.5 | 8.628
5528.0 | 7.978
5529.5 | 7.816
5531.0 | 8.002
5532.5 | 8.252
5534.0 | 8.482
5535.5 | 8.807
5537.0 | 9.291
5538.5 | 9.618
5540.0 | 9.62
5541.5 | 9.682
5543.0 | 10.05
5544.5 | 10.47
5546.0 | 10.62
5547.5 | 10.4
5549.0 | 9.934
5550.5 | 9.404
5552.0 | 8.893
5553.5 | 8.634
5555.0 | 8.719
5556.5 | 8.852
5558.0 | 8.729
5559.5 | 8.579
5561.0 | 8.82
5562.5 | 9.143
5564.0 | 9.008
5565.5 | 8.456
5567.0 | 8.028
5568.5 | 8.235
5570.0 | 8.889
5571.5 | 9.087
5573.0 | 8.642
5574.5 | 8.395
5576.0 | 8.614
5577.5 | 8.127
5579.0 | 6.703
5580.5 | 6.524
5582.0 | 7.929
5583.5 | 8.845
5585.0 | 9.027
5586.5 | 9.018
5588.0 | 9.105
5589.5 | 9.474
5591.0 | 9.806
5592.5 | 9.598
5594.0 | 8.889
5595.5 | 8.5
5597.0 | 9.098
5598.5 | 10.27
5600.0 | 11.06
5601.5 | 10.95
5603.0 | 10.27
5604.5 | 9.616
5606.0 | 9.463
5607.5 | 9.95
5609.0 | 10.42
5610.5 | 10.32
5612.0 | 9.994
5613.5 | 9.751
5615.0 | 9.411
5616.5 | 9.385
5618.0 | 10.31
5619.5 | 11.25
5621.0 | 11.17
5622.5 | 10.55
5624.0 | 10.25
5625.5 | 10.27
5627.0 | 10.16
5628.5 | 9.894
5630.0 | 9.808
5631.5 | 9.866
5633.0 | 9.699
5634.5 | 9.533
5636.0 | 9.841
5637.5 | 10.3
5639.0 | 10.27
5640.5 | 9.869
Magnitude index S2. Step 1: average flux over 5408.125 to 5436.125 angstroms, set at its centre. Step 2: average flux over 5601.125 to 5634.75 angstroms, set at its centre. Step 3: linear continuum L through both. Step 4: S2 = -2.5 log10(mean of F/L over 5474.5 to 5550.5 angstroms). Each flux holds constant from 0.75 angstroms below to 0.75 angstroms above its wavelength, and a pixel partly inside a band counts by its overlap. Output 0.03 mag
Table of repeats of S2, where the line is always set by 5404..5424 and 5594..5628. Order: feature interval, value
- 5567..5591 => 0.17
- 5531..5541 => 0.09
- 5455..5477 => 0.07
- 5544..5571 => 0.09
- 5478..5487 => 0.08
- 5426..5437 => 0.04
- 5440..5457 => 0.04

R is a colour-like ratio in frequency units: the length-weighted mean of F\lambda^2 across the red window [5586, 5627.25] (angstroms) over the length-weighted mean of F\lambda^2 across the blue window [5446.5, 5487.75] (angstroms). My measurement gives 1.2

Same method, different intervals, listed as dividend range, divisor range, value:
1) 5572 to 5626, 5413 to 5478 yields 1.11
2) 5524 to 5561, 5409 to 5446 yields 1.03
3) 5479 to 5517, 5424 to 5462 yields 1.05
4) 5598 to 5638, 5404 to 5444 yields 1.18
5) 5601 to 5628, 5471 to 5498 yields 1.17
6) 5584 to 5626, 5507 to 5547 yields 1.09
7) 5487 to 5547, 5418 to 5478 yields 1.06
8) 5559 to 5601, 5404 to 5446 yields 1.01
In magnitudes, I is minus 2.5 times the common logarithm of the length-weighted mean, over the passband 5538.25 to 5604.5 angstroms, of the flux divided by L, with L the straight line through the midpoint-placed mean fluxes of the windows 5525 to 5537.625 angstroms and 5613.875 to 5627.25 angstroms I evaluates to 0.02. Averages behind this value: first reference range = 8.45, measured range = 9.11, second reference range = 10.3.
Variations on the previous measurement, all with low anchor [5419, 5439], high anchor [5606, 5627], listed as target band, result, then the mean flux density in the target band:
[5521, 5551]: 0.05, 9.28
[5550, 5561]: 0.12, 8.82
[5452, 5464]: 0.11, 8.26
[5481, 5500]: 0.02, 9.21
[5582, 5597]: 0.11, 9.08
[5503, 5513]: 0.05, 9.04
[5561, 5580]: 0.17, 8.43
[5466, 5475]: -0.01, 9.31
